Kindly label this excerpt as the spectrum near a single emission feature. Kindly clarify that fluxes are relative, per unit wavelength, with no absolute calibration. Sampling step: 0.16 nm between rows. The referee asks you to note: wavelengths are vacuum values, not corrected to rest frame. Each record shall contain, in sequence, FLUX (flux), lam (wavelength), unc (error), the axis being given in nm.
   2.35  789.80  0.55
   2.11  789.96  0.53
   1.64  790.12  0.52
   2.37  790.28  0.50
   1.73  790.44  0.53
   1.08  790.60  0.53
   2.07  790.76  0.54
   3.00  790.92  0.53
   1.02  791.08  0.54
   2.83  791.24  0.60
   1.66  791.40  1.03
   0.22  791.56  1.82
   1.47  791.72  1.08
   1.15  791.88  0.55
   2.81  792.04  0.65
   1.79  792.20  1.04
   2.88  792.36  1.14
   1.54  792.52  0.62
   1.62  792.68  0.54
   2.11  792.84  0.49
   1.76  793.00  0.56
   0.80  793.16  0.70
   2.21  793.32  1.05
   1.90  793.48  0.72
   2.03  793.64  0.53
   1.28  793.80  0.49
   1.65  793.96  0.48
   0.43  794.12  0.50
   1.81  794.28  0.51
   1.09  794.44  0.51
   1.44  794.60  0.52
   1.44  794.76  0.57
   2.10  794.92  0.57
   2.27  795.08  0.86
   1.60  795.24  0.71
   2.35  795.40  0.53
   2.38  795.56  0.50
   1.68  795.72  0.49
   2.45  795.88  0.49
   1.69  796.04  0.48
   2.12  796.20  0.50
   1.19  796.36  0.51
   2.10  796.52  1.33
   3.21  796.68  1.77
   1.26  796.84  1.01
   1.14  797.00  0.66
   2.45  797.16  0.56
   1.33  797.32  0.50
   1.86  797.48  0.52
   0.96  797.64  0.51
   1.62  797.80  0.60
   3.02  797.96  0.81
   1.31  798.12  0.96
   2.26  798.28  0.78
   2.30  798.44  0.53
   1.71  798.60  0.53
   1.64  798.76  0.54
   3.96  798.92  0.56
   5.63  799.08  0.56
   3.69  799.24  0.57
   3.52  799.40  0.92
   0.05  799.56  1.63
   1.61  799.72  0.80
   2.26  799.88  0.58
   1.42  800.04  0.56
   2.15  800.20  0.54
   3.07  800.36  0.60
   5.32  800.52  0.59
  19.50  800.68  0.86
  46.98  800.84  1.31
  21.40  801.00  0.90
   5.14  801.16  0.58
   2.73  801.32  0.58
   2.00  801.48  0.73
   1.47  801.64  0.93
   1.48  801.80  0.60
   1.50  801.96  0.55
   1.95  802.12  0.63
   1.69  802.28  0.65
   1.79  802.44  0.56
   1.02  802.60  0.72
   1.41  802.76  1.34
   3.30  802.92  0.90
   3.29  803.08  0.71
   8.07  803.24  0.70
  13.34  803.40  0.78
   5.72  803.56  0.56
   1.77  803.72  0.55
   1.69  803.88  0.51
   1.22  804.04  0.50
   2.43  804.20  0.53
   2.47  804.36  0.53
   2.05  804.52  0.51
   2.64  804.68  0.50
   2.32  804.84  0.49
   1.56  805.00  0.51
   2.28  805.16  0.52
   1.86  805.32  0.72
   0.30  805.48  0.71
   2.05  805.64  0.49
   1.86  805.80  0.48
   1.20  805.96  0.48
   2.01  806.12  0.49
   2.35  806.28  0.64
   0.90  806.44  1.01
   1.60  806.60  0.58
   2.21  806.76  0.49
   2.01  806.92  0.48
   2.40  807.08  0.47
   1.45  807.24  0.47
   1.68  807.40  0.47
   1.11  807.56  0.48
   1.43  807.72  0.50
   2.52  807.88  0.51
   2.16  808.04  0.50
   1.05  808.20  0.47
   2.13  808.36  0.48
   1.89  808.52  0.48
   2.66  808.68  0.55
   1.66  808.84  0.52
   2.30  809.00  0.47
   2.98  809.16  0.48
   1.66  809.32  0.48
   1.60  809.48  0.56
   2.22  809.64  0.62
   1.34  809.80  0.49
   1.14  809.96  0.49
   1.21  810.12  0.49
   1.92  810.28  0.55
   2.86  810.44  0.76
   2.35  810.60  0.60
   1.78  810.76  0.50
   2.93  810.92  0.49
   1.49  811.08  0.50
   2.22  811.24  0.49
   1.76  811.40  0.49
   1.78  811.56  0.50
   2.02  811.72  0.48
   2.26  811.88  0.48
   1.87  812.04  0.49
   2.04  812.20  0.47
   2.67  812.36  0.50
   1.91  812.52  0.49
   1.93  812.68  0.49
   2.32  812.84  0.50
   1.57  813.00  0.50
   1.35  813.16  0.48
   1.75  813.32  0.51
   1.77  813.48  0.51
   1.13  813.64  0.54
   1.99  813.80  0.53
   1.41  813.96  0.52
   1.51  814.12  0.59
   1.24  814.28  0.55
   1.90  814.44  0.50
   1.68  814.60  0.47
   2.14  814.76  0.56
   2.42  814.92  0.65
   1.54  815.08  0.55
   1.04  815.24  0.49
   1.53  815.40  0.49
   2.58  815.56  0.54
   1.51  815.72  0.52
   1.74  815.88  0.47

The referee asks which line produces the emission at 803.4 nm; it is [N II] 6583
